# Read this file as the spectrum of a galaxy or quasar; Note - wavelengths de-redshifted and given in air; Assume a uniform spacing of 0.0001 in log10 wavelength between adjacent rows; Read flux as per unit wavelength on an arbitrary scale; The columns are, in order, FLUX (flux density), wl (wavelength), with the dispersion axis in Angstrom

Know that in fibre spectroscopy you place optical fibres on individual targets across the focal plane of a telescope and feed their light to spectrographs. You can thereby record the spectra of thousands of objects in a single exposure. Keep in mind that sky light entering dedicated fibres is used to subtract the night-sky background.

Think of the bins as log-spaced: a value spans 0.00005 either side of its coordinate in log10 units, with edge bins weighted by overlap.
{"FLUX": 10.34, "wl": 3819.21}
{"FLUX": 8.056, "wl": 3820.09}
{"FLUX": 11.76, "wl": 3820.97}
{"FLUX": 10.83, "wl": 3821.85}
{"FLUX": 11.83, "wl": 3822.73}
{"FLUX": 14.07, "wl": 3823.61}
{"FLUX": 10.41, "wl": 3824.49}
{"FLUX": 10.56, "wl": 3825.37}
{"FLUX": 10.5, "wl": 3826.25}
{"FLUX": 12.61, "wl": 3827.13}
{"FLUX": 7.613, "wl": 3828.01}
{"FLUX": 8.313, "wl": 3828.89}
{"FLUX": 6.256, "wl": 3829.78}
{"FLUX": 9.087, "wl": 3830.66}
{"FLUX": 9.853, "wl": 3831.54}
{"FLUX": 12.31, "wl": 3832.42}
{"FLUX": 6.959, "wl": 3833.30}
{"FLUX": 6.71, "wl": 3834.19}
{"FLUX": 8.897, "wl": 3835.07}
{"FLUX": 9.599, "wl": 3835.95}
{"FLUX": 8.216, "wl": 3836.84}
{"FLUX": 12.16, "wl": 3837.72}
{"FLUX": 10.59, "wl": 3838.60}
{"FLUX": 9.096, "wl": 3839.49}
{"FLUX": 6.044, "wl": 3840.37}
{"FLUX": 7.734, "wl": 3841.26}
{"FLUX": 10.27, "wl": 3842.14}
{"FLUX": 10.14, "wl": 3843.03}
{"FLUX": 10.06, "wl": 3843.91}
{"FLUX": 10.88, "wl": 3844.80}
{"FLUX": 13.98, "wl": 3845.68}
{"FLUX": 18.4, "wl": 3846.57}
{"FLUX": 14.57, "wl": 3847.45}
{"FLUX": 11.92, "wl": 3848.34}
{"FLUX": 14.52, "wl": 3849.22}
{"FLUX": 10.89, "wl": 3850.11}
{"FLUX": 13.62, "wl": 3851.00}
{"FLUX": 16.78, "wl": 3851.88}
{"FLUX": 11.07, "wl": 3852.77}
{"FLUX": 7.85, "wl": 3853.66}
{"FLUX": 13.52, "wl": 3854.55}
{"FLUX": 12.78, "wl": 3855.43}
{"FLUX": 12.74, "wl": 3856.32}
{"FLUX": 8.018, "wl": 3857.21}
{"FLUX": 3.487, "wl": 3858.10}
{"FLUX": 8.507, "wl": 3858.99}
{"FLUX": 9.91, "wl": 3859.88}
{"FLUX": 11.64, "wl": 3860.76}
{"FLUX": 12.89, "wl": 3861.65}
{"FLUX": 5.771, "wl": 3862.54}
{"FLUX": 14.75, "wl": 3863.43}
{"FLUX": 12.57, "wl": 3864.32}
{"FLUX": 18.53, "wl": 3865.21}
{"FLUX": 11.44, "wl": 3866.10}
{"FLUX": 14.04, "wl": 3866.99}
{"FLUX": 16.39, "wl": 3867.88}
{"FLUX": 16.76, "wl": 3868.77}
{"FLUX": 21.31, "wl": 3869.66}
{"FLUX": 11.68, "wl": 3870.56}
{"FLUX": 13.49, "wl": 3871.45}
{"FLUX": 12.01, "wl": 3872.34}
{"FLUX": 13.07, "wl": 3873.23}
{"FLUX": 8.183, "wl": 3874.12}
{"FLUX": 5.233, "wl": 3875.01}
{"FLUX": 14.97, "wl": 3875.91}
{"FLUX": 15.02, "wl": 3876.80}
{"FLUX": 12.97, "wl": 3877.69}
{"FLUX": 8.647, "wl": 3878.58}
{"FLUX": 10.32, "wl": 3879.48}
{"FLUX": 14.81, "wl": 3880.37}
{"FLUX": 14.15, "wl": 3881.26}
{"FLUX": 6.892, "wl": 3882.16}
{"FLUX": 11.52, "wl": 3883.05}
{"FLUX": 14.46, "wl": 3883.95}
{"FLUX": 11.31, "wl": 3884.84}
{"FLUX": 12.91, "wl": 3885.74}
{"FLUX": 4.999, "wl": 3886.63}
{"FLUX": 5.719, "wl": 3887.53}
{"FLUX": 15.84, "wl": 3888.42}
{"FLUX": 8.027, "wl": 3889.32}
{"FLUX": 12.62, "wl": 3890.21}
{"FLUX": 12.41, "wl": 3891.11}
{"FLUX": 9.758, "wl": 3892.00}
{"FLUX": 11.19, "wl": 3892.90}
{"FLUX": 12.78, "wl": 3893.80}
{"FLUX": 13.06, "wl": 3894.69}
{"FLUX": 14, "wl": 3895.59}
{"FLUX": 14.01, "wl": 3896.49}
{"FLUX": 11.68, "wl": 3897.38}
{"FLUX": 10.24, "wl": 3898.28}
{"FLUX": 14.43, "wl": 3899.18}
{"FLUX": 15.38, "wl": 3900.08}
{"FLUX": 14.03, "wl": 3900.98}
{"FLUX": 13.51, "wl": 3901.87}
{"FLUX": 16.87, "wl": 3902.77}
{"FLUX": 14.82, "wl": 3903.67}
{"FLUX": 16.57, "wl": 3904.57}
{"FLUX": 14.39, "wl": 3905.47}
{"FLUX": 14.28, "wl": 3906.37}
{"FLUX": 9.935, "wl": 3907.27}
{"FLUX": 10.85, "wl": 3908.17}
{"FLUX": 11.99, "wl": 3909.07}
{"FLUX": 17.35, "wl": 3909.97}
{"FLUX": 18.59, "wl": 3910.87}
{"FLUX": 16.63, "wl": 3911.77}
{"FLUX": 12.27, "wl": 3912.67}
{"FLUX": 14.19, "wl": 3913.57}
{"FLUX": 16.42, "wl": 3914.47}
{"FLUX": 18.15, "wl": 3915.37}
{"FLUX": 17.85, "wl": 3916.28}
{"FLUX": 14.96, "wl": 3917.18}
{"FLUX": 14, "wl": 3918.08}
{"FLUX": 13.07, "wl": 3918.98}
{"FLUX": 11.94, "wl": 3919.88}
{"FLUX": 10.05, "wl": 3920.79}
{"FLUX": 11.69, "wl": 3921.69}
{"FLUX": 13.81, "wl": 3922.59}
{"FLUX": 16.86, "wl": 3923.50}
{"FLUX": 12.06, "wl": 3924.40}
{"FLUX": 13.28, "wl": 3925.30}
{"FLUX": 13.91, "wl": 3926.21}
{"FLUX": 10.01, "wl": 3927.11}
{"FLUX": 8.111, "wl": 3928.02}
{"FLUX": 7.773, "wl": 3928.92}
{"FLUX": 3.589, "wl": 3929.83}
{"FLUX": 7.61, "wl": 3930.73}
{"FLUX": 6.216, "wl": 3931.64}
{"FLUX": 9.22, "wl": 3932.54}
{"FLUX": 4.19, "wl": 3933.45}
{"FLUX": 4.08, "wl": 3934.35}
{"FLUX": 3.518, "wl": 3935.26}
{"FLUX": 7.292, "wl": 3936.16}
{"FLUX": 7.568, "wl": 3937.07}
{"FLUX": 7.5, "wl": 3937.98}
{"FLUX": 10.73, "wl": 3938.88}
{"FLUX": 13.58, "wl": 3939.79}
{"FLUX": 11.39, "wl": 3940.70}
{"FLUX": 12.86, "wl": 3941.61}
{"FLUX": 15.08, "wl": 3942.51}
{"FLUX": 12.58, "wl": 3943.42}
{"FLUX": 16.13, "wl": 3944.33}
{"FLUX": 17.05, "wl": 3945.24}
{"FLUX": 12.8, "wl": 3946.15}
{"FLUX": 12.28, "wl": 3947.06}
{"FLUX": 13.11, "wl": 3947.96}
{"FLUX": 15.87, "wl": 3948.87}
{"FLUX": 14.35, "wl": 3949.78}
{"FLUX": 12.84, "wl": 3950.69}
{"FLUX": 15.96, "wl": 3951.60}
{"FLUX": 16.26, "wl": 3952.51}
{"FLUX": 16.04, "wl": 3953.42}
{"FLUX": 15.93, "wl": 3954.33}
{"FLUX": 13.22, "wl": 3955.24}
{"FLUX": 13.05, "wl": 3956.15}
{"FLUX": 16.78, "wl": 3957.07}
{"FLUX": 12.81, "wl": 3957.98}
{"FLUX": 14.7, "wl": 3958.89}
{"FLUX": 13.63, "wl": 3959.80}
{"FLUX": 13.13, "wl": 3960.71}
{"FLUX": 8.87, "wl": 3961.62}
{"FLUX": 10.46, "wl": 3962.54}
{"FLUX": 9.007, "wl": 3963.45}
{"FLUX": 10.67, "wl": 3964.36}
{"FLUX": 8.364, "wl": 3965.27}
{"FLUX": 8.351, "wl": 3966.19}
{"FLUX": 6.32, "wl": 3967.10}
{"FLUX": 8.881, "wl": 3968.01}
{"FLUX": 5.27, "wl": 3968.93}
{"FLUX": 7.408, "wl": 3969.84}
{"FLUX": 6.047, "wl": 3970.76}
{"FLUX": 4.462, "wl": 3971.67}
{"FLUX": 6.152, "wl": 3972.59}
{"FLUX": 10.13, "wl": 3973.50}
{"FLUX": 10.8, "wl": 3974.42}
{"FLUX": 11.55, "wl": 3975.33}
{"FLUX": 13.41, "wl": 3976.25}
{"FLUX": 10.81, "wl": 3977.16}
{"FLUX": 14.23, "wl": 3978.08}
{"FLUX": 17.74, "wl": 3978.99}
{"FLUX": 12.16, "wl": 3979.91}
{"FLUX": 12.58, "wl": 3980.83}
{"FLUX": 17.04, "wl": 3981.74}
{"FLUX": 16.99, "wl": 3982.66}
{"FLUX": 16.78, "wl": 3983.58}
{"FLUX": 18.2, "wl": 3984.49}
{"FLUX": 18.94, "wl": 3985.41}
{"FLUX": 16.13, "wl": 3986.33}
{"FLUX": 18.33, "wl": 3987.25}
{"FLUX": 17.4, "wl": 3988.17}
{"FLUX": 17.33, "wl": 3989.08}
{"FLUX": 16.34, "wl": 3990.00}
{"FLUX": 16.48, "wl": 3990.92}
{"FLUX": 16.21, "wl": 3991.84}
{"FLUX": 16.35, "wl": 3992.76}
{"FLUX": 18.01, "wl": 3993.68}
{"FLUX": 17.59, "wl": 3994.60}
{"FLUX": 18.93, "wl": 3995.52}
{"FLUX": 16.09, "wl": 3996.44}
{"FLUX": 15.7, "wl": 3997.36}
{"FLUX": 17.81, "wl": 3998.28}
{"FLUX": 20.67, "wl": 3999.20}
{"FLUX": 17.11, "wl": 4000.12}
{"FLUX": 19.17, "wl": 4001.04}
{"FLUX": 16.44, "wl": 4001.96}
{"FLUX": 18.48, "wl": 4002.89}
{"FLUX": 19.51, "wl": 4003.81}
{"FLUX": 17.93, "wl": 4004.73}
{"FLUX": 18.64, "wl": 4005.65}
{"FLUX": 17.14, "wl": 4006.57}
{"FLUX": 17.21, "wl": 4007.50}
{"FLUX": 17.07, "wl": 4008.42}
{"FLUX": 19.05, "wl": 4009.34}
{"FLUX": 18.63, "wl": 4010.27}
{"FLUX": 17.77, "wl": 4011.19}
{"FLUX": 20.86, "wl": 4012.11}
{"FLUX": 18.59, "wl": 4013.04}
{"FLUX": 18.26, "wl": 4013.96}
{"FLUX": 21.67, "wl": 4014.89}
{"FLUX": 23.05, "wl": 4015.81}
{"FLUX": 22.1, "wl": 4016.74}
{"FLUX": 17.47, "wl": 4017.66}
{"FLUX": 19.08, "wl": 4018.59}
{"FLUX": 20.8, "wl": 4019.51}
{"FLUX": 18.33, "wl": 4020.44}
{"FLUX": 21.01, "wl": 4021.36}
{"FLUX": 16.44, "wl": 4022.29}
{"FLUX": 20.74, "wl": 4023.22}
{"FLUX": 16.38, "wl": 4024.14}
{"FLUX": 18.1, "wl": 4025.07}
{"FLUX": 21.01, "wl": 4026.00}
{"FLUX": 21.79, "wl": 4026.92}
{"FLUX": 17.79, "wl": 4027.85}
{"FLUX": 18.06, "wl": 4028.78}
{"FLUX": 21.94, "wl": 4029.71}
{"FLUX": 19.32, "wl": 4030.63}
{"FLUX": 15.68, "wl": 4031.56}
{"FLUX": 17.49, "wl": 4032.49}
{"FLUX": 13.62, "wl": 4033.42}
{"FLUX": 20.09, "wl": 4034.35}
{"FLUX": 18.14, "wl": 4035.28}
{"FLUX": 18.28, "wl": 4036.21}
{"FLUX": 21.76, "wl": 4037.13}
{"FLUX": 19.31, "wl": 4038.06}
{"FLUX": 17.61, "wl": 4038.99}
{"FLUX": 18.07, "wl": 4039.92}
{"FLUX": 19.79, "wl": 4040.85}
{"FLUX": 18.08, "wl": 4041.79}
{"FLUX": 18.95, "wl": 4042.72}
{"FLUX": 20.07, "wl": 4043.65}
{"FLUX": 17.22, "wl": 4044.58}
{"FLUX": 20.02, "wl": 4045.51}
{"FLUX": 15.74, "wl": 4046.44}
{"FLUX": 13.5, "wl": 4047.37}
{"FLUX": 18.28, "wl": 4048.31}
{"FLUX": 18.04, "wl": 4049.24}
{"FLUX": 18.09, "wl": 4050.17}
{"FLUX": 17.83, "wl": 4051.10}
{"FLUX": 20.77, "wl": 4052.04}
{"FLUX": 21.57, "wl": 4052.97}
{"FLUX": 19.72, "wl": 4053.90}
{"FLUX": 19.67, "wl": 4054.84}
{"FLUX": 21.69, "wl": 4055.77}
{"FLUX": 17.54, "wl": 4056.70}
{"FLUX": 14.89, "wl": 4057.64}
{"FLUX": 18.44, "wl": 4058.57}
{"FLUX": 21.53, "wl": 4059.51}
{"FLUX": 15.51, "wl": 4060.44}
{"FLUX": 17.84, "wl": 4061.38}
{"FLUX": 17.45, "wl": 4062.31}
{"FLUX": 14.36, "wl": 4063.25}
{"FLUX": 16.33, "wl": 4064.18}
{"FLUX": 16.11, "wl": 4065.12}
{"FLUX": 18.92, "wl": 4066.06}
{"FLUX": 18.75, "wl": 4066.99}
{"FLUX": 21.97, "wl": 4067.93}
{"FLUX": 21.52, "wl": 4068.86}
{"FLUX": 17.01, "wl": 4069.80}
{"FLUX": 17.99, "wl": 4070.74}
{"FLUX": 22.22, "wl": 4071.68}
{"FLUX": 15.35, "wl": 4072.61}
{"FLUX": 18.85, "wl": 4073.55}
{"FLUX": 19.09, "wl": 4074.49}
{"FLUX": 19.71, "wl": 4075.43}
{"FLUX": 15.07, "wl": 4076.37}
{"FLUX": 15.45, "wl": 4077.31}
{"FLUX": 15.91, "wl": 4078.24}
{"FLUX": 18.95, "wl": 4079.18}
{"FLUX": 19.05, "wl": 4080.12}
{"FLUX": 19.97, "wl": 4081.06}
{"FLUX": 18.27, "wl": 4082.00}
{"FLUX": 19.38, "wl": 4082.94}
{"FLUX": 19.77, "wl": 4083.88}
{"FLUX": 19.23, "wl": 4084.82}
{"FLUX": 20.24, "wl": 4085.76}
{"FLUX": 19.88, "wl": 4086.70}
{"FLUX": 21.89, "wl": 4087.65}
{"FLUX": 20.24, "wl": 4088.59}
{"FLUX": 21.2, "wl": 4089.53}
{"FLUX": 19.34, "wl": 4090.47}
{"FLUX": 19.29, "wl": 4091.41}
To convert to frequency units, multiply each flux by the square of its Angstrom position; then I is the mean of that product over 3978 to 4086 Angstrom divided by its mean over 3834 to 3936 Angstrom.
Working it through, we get 1.65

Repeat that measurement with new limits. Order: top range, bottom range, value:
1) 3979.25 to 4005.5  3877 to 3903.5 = 1.50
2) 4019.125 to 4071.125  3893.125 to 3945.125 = 1.61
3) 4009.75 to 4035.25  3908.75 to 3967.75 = 1.64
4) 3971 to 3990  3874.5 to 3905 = 1.20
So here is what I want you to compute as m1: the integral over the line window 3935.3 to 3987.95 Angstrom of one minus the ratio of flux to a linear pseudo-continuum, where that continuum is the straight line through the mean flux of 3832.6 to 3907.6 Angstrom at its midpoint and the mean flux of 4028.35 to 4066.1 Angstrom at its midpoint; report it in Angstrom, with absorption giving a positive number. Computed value 9.5 Angstrom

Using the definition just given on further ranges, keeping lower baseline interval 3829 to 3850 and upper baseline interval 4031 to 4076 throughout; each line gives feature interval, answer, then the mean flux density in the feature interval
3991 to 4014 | -2.1 Angstrom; 17.9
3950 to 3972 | 5.3 Angstrom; 11.3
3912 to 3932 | 1.7 Angstrom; 12.2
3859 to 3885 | -2.2 Angstrom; 12.5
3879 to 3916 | -1.4 Angstrom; 13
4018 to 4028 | -1.2 Angstrom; 19.2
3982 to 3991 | -0.8 Angstrom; 17.3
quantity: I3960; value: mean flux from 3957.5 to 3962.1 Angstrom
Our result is 12.6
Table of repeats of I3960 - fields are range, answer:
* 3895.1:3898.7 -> 12.5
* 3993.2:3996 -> 18.1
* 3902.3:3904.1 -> 15.8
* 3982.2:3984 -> 16.8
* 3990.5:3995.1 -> 16.9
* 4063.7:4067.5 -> 17.6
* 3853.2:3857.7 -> 10.9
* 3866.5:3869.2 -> 15.7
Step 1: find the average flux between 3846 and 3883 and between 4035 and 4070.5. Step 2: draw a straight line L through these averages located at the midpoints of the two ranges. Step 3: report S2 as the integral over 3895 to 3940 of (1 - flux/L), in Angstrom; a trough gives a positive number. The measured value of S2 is 6.0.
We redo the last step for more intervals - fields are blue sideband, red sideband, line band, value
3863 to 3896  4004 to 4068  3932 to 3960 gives 5.2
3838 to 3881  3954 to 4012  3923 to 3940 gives 5.9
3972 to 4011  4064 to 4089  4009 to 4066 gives -3.4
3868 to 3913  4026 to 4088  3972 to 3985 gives 2.0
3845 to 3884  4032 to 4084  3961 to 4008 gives 5.8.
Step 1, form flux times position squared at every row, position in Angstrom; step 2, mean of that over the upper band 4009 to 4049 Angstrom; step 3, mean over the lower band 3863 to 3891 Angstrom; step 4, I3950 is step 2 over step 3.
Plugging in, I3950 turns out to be 1.64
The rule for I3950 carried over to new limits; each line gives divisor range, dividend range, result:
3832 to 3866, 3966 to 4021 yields 1.55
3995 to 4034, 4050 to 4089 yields 1.03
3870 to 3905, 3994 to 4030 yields 1.65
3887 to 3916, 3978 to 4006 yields 1.33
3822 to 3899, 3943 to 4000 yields 1.28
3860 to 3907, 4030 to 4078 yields 1.57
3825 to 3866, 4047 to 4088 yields 1.93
